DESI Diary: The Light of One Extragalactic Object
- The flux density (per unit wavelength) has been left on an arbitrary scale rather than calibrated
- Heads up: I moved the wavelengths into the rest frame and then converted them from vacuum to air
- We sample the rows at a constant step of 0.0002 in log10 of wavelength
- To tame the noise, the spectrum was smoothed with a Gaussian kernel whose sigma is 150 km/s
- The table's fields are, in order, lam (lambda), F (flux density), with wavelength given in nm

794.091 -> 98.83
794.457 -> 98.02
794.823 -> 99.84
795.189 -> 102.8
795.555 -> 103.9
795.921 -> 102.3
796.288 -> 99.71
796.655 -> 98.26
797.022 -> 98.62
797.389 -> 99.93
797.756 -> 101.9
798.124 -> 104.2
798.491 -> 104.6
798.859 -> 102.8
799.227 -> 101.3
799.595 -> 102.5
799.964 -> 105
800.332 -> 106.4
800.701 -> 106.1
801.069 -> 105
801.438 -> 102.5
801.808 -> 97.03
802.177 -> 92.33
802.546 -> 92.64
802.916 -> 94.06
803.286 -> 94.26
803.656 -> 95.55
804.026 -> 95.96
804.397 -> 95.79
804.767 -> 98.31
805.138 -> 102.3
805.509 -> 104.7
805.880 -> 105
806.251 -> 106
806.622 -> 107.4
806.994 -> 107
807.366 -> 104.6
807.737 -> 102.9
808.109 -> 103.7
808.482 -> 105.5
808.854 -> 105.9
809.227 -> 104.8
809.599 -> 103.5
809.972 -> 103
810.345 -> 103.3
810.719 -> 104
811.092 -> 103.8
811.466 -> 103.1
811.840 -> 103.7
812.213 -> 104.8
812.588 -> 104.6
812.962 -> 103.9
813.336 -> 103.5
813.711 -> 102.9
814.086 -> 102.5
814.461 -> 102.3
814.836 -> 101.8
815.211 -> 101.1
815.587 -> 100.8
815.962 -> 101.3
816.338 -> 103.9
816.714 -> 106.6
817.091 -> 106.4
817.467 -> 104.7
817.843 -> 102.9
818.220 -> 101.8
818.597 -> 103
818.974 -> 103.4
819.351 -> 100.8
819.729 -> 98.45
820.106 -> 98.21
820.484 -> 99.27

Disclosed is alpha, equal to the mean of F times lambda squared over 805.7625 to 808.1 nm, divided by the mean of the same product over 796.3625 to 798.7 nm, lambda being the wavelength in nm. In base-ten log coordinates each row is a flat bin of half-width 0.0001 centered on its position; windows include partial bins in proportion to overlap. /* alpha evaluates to 1.1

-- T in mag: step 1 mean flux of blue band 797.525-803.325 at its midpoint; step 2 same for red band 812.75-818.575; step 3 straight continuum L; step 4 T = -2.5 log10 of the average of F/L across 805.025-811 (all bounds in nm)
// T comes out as -0.027 mag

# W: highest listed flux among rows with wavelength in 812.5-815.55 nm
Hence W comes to 104.6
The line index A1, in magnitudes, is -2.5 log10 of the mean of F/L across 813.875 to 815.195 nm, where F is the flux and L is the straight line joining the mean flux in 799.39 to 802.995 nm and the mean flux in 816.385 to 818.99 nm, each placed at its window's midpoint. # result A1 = 0.01 mag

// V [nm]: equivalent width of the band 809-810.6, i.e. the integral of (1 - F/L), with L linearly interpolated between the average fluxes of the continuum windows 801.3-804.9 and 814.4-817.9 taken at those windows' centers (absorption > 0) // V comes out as -0.07 nm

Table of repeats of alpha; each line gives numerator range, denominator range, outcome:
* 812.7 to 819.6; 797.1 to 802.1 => 1.04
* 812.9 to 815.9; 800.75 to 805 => 1.08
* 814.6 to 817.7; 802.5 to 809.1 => 1.05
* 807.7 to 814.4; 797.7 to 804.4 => 1.06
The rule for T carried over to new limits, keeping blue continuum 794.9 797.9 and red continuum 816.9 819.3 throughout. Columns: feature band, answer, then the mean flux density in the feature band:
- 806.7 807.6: -0.04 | 106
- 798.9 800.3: -0.02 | 103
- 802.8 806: 0.04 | 98.4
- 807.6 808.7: -0.02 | 104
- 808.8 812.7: -0.01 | 104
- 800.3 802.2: 0.00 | 102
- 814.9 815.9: 0.02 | 101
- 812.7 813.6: -0.01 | 104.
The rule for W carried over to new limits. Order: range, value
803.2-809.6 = 107.4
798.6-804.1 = 106.4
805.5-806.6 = 106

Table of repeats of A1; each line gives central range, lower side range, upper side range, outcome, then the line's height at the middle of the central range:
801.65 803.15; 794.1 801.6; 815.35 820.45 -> 0.09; 102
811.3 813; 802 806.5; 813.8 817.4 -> -0.03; 102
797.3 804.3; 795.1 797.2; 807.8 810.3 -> 0.02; 102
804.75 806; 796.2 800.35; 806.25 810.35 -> 0.01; 104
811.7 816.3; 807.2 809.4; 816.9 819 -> 0.01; 104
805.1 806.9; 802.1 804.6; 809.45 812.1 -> -0.08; 97.7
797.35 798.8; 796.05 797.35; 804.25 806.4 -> -0.04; 99.6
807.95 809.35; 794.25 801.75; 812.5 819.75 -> -0.02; 103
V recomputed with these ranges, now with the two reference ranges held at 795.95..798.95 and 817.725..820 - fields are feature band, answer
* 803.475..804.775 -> 0.07 nm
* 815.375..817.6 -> -0.05 nm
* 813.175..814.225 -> -0.02 nm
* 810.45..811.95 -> -0.03 nm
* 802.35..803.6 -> 0.09 nm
